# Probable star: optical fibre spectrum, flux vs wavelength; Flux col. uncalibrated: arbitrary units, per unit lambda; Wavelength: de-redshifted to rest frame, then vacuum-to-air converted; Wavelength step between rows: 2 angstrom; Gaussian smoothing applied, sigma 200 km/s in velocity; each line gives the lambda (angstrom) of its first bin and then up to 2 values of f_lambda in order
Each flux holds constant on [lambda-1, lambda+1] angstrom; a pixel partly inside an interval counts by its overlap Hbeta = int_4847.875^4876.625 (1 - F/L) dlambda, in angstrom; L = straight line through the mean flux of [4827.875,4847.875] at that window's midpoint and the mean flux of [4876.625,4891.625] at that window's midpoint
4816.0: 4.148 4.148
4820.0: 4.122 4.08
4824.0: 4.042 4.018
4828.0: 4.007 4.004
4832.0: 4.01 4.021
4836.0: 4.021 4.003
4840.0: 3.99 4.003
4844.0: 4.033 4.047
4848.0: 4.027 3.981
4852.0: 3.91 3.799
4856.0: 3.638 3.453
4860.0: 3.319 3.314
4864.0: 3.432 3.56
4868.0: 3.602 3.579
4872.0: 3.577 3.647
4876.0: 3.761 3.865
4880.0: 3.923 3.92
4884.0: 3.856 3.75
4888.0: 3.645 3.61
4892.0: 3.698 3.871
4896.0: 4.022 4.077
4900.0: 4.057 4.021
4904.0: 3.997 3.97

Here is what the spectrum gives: 2.00 angstrom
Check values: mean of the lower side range 4.01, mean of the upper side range 3.79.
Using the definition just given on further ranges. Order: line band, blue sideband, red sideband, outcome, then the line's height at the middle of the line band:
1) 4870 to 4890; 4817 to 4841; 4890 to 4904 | 1.0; 3.96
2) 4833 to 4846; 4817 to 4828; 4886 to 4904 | 0.0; 4.03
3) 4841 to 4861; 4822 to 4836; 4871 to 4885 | 0.5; 3.92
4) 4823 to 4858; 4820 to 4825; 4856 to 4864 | -2.0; 3.75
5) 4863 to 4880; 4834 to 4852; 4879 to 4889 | 1.0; 3.88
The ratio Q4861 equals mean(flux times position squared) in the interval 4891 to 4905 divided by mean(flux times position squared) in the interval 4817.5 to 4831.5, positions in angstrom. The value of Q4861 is 1.01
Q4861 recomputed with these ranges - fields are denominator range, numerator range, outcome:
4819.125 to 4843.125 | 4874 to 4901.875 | 0.98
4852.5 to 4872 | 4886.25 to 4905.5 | 1.11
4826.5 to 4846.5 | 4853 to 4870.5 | 0.89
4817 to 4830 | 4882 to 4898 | 0.96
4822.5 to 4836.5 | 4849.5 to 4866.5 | 0.90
